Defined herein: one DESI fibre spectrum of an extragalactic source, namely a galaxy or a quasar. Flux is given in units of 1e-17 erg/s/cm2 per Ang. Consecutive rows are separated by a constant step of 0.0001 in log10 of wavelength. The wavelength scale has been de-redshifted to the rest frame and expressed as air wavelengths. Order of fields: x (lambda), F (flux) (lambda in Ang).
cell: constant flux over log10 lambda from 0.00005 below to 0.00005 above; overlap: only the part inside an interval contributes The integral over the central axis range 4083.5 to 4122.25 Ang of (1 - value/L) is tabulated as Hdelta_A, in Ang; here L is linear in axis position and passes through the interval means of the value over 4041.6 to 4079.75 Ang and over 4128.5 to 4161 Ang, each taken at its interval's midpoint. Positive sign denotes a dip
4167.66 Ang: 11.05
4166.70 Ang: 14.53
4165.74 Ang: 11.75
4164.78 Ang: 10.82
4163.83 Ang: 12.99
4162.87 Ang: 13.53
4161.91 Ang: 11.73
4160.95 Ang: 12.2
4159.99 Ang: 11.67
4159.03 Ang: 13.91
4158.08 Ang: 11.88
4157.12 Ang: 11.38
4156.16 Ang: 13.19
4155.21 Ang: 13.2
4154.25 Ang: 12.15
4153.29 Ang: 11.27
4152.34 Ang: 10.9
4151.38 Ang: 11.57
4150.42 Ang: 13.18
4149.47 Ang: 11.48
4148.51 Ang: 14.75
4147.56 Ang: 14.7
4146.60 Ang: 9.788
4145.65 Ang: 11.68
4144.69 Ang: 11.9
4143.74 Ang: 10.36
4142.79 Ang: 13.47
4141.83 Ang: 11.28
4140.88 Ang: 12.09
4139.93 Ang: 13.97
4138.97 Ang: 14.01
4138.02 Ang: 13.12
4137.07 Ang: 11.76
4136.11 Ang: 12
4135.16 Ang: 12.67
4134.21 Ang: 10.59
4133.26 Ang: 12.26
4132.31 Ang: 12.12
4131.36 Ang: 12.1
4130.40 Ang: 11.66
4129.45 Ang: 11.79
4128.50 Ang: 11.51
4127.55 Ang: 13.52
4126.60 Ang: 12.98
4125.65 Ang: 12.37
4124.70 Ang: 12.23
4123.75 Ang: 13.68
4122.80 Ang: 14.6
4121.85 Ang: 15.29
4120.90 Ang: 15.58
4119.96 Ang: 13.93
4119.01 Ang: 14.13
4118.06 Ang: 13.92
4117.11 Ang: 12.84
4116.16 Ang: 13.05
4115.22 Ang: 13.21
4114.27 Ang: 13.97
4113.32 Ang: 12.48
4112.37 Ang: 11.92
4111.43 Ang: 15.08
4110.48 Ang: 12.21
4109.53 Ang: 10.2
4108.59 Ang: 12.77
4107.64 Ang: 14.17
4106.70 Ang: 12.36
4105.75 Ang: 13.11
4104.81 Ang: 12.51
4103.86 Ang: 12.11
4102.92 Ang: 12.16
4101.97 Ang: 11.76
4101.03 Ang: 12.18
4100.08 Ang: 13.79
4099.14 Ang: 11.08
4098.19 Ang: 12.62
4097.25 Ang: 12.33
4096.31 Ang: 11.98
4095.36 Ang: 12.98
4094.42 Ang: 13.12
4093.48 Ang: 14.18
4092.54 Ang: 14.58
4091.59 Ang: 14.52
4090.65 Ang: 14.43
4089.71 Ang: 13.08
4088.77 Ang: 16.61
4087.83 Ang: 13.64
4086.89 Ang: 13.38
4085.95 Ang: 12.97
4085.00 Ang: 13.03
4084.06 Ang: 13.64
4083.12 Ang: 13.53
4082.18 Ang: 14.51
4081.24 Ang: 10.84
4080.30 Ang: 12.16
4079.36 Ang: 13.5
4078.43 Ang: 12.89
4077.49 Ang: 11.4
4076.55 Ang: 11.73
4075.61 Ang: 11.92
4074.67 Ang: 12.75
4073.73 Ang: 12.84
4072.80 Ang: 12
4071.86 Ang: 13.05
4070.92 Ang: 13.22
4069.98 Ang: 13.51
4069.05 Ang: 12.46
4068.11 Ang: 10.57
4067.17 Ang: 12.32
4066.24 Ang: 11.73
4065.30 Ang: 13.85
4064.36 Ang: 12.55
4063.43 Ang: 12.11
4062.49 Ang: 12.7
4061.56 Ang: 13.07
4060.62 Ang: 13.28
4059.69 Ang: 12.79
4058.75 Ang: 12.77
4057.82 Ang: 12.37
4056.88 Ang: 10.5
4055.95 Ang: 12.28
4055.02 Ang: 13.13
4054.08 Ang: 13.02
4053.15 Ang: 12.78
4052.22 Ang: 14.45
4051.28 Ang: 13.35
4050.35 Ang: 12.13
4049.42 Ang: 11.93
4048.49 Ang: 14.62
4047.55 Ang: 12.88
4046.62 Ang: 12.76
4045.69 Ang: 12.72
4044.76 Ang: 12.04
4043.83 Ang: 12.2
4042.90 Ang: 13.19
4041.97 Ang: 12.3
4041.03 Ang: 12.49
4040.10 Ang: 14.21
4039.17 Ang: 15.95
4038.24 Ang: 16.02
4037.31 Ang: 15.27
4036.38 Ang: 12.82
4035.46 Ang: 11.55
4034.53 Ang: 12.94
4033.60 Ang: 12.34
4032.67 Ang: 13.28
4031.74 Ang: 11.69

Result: -2.53 Ang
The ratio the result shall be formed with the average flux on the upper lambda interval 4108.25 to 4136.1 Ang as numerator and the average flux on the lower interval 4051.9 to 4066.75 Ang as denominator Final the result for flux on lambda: 1.0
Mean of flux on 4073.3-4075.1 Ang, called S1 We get 12.8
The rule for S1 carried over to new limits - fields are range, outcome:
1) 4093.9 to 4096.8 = 12.7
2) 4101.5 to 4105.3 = 12.1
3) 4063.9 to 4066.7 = 12.7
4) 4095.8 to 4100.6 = 12.3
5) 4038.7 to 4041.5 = 14.2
